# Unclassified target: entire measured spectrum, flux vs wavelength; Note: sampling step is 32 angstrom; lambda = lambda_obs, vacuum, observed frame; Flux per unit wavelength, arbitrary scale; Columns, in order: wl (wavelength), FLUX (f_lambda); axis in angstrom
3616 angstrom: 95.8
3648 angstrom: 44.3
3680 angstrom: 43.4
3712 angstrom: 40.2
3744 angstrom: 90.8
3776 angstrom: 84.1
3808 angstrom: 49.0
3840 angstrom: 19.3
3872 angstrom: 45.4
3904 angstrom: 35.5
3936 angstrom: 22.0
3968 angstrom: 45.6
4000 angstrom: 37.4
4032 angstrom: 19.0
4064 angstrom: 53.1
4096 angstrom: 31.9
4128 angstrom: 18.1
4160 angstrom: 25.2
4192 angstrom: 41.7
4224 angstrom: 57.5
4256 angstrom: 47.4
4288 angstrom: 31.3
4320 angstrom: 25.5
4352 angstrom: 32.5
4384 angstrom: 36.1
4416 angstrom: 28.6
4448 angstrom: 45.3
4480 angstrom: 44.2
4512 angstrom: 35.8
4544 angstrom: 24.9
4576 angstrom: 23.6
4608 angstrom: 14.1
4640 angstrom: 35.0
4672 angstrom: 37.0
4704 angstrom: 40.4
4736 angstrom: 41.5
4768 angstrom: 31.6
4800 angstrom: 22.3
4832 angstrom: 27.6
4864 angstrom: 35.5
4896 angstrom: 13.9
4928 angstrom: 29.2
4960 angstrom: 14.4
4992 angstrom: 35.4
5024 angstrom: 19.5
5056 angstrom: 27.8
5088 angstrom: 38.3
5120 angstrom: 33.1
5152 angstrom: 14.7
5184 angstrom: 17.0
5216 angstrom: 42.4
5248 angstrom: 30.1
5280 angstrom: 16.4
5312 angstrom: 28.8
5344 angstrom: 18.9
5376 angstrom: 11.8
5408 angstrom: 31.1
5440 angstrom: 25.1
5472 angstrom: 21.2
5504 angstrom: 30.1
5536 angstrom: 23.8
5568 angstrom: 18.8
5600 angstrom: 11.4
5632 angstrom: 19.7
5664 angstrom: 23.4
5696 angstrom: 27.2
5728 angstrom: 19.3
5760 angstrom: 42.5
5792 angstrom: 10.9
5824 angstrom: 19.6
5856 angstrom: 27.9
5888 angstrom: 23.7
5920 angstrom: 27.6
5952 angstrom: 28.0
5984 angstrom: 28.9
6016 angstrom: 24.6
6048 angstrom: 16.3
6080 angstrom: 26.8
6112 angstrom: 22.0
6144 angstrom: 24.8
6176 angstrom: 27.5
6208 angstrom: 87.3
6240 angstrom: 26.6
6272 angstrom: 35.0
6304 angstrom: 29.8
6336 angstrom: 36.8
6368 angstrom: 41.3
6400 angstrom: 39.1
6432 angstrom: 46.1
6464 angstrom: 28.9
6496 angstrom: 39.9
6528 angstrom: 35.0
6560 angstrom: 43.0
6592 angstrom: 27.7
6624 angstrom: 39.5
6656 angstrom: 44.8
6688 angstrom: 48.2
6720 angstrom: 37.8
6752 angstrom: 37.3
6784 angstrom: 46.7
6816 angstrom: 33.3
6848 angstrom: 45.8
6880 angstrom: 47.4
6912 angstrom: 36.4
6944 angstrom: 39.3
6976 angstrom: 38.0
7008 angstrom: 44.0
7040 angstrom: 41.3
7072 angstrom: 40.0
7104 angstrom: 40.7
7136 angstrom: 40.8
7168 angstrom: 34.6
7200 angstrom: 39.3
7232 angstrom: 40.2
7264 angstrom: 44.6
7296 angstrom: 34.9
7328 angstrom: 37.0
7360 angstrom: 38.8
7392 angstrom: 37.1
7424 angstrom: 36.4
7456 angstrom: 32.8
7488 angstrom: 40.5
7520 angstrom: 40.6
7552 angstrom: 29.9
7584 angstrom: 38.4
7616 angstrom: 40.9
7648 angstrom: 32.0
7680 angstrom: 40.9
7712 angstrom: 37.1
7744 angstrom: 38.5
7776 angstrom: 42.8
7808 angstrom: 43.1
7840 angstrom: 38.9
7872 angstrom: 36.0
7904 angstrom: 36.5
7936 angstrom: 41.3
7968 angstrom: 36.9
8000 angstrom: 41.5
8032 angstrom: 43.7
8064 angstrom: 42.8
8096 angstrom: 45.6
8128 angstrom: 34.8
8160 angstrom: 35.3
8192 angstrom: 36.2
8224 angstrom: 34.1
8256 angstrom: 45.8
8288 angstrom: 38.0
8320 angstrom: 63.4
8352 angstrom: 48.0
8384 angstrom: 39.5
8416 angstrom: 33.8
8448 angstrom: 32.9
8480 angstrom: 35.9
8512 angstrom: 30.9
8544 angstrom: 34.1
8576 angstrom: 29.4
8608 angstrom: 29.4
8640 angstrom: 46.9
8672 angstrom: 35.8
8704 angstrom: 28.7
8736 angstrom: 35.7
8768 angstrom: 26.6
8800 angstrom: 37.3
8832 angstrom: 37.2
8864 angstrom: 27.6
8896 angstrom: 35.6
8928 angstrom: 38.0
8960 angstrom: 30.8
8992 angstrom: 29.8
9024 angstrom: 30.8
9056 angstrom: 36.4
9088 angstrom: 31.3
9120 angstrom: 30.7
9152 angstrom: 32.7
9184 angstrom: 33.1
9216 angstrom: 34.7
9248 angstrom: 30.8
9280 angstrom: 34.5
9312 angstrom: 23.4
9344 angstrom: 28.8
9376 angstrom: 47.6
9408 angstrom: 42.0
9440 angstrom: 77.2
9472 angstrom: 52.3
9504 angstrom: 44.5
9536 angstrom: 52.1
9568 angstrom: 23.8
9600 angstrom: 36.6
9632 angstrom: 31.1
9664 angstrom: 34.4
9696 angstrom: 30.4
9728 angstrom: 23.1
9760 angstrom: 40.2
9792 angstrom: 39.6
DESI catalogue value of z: 0.662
